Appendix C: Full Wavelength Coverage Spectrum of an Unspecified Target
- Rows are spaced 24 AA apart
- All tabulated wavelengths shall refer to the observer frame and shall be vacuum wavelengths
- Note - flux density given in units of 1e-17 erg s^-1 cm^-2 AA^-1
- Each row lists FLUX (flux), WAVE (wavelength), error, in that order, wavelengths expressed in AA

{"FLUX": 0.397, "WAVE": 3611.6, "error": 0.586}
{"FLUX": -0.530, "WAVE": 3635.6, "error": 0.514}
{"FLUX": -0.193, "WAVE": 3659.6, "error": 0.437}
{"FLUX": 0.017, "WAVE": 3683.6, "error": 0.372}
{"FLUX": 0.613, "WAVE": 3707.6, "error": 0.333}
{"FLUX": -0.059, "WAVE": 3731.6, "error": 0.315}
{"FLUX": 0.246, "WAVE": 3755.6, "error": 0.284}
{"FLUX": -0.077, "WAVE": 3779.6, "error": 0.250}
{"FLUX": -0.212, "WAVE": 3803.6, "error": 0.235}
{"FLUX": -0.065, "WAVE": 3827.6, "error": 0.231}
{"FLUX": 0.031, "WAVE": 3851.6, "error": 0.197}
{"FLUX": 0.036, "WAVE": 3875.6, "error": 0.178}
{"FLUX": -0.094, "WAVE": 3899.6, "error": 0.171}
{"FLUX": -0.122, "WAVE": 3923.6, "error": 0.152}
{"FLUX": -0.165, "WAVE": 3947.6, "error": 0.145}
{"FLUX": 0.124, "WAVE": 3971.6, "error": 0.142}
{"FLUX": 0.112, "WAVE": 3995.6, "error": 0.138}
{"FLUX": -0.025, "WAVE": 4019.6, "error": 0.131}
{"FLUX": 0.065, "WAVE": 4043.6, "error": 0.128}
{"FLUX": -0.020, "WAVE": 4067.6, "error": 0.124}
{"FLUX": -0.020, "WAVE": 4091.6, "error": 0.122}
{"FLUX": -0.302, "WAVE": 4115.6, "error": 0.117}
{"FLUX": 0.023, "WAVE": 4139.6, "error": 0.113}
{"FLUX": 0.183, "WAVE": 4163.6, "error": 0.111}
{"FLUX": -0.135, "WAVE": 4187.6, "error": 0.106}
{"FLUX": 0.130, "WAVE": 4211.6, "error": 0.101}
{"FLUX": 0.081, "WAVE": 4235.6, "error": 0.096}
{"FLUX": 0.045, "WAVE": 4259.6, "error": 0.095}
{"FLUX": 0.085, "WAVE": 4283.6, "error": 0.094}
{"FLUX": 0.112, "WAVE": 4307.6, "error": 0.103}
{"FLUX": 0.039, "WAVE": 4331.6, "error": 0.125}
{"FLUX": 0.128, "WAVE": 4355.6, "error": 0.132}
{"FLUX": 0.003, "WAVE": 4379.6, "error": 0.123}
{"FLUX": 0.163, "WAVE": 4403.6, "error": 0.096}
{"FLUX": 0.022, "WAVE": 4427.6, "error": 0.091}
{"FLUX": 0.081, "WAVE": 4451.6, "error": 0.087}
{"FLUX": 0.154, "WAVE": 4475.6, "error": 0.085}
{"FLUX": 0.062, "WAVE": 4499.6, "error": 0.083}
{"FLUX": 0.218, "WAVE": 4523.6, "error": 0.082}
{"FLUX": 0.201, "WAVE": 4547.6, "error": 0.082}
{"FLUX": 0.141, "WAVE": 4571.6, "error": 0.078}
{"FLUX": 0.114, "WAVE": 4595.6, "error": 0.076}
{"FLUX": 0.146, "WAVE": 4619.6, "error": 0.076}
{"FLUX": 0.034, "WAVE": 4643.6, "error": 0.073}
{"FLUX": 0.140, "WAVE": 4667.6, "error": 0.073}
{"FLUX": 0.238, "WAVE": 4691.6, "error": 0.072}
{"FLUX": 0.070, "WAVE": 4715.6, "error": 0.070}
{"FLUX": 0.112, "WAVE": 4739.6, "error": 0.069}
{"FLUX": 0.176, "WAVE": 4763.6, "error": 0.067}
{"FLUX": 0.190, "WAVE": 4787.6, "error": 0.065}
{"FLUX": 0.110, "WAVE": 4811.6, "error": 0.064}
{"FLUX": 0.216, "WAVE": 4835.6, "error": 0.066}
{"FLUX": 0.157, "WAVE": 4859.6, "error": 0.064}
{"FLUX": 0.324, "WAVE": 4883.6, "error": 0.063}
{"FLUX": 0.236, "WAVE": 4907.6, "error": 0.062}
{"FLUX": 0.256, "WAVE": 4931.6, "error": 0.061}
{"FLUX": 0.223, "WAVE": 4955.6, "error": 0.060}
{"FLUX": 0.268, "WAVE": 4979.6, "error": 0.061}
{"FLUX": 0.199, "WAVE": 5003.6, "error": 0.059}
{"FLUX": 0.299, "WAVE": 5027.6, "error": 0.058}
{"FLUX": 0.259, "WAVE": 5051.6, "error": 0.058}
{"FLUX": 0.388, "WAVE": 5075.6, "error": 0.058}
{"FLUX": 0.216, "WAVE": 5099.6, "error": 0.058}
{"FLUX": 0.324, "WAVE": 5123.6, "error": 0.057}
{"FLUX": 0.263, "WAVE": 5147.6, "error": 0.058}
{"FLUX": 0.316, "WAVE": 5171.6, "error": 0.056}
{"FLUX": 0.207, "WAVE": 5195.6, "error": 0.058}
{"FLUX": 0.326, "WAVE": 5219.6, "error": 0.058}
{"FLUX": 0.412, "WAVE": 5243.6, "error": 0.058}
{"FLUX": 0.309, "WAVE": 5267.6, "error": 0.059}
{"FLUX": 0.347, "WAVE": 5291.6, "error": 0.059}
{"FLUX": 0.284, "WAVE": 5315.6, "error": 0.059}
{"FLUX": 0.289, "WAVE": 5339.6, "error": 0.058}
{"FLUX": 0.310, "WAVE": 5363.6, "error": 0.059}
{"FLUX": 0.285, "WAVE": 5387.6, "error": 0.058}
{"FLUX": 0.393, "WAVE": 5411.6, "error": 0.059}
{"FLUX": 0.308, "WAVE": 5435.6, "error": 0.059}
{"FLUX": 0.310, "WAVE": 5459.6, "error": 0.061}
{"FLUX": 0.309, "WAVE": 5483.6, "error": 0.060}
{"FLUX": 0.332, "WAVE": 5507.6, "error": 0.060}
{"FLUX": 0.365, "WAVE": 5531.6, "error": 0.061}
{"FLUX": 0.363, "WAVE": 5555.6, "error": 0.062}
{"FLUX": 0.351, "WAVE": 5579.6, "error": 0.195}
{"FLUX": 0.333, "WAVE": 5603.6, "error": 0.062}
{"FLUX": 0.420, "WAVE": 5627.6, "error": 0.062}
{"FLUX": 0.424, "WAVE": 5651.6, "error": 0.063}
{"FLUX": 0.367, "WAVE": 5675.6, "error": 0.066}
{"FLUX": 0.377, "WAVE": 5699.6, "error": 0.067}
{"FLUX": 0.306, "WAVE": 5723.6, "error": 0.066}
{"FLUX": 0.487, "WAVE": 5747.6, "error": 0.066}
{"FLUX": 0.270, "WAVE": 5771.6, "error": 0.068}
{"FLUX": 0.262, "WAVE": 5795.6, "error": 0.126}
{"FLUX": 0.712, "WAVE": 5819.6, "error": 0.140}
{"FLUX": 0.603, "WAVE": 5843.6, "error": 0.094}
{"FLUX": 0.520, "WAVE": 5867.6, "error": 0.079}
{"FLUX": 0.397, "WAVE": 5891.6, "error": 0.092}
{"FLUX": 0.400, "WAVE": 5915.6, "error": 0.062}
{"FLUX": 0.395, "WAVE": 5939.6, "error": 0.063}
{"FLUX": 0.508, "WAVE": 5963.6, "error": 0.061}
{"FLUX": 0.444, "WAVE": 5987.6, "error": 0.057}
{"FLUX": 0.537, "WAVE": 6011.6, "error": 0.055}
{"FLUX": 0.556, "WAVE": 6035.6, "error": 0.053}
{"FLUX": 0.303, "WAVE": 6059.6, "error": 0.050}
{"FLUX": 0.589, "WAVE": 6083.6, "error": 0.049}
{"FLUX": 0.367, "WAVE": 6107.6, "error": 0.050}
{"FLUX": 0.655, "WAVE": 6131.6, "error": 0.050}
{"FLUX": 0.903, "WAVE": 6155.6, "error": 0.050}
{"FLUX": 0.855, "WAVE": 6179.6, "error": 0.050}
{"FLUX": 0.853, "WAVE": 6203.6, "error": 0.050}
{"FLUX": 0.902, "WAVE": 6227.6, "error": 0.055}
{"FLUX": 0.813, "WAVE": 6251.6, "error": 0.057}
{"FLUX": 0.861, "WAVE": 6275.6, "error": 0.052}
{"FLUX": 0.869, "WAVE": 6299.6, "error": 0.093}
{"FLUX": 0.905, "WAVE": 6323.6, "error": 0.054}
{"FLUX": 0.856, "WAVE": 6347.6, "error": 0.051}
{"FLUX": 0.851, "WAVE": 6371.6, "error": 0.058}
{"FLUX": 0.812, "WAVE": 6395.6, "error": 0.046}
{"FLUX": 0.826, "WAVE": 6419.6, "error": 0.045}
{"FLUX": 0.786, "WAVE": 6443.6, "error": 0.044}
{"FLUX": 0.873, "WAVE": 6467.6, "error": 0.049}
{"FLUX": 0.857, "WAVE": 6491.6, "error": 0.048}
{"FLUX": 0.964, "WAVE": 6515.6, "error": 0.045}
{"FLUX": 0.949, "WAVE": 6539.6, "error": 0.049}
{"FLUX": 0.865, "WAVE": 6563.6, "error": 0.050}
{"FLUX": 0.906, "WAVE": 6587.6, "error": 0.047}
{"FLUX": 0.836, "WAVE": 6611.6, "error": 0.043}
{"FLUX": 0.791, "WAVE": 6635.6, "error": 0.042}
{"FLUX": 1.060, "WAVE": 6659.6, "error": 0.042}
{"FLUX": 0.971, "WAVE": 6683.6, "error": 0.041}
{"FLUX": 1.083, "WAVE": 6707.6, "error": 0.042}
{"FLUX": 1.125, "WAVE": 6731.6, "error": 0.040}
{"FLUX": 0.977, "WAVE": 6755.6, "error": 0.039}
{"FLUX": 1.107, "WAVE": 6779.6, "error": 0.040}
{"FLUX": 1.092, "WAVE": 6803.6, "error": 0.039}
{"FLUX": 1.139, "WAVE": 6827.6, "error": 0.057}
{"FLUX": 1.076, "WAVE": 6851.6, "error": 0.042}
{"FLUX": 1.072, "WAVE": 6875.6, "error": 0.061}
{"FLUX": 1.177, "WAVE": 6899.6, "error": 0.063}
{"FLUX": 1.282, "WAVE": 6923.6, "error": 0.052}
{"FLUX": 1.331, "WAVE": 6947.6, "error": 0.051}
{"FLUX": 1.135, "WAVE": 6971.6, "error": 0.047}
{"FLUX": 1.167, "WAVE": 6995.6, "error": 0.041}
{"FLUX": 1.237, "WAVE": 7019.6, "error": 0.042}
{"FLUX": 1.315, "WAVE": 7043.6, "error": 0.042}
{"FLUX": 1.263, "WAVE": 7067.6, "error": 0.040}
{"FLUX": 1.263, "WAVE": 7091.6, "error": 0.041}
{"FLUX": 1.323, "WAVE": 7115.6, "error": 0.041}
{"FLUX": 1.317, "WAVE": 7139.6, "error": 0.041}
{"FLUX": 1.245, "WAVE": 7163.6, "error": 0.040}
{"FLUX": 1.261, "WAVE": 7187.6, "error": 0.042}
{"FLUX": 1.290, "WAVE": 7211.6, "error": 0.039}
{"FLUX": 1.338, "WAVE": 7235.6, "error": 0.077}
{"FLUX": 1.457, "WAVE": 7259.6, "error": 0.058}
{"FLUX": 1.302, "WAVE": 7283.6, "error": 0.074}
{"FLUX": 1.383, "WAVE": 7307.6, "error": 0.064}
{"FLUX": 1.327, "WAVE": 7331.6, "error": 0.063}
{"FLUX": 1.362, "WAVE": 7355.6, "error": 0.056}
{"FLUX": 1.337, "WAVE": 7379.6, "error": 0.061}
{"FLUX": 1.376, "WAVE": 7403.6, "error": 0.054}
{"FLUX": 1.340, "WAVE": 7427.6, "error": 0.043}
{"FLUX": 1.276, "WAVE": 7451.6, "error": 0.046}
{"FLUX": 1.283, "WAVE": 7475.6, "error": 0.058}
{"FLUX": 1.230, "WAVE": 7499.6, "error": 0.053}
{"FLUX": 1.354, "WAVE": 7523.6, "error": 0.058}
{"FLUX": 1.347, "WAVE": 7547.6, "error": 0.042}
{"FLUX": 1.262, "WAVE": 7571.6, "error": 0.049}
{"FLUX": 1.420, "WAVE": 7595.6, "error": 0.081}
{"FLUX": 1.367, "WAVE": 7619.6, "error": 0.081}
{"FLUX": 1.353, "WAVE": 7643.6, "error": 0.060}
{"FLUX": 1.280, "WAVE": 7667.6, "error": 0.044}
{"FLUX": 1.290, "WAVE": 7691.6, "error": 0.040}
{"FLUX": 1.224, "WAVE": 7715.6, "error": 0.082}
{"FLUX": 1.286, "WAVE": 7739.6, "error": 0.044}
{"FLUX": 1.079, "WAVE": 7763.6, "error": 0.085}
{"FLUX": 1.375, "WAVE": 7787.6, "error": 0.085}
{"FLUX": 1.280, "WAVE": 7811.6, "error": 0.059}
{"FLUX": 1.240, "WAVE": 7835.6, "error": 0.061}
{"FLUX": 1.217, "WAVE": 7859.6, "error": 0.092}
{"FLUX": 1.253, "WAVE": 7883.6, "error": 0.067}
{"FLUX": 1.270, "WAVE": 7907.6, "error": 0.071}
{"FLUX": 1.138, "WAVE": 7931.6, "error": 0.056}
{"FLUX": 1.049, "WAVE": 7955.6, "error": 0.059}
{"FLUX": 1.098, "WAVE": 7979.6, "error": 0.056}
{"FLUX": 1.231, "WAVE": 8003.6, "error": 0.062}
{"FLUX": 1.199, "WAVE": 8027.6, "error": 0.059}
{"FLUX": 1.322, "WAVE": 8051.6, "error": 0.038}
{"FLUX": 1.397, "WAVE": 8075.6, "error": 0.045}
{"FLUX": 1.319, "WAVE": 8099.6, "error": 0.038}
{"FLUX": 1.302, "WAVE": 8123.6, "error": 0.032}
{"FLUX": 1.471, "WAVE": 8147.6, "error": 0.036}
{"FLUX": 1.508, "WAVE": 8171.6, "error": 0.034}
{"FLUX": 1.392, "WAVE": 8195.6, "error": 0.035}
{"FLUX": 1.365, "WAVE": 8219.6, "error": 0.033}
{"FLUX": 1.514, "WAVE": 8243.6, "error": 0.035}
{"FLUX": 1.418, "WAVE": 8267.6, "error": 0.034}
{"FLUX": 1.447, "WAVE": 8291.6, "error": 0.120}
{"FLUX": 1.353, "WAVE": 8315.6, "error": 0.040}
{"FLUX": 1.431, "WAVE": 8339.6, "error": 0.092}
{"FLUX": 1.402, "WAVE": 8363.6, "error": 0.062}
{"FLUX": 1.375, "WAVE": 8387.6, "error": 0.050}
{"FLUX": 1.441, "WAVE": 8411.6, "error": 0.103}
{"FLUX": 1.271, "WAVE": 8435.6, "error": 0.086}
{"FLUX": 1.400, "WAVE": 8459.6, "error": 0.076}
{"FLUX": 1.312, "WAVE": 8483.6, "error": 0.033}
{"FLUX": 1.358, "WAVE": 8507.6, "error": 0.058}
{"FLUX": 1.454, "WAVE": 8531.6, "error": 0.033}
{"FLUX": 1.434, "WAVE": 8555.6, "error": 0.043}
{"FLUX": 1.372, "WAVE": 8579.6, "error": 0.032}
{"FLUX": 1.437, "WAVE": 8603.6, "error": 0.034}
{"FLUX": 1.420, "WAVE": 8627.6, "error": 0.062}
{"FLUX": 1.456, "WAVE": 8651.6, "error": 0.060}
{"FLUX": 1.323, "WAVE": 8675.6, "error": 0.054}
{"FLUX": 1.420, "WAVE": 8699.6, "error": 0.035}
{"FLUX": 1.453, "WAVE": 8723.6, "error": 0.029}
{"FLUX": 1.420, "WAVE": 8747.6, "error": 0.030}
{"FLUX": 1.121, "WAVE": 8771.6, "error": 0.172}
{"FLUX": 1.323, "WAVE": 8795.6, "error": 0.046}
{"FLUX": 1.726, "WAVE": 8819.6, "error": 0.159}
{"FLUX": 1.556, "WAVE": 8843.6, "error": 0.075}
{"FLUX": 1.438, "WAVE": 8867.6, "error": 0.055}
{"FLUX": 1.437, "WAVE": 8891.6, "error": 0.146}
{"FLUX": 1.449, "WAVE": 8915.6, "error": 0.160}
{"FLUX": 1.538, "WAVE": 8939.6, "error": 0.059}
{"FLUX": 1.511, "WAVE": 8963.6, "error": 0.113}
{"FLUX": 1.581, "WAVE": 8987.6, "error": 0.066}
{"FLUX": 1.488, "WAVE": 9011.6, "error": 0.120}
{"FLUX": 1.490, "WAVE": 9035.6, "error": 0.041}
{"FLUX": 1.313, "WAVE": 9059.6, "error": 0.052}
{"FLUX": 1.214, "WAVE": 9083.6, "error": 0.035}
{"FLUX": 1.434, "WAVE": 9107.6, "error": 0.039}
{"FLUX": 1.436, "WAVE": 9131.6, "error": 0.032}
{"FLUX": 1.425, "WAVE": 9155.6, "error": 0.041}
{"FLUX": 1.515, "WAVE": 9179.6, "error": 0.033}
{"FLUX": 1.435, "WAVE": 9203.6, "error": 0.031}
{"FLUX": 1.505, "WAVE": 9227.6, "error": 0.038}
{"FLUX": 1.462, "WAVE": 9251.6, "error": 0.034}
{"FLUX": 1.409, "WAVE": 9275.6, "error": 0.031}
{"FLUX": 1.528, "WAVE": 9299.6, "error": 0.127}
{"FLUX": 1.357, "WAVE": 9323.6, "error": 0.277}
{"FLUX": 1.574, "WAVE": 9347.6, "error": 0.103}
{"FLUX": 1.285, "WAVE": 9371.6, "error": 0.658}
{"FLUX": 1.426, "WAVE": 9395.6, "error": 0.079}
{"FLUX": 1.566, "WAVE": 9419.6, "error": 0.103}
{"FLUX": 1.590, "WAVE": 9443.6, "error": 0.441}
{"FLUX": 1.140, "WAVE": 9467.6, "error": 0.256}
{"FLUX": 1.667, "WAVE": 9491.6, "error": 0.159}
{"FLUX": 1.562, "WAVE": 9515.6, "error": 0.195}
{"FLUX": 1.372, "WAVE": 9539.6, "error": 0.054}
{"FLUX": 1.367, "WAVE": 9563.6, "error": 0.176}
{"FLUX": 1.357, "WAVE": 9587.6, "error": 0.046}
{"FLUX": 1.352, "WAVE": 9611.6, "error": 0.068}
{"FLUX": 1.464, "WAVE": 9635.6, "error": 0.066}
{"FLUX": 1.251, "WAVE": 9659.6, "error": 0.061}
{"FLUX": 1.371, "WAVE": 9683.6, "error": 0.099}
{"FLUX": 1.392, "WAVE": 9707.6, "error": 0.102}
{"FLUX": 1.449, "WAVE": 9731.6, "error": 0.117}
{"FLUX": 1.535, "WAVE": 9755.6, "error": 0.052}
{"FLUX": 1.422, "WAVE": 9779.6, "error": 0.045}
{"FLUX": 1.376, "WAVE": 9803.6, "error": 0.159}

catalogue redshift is 0.54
